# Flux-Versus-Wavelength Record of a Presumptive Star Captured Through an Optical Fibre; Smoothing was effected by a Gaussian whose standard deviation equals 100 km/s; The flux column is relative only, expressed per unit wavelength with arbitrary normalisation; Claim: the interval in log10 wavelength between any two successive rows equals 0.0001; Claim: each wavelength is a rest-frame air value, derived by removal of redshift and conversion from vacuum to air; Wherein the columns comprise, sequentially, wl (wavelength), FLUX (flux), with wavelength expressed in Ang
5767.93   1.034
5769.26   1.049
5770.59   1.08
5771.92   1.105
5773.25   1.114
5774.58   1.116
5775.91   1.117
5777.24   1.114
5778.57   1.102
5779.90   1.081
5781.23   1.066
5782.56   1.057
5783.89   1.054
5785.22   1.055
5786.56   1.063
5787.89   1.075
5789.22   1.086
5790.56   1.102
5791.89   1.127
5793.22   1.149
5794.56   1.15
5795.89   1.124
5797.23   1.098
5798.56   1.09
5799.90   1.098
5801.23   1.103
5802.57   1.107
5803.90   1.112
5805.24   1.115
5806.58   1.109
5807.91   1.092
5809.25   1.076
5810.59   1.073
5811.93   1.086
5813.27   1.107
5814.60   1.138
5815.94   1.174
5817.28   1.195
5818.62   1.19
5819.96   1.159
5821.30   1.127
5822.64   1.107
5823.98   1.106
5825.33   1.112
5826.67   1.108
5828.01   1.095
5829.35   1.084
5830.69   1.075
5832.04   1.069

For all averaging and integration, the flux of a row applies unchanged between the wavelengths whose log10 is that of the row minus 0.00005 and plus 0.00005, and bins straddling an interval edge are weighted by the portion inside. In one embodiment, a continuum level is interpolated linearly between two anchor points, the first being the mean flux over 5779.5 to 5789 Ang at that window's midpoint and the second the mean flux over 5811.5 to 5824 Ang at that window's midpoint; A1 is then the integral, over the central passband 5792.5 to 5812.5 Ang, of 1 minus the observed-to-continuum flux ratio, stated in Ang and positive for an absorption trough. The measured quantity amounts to 0.0 Ang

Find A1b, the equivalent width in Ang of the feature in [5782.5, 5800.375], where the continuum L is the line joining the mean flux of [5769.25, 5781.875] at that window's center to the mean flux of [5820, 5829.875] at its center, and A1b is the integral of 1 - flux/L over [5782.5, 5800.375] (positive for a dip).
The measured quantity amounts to 0.1 Ang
